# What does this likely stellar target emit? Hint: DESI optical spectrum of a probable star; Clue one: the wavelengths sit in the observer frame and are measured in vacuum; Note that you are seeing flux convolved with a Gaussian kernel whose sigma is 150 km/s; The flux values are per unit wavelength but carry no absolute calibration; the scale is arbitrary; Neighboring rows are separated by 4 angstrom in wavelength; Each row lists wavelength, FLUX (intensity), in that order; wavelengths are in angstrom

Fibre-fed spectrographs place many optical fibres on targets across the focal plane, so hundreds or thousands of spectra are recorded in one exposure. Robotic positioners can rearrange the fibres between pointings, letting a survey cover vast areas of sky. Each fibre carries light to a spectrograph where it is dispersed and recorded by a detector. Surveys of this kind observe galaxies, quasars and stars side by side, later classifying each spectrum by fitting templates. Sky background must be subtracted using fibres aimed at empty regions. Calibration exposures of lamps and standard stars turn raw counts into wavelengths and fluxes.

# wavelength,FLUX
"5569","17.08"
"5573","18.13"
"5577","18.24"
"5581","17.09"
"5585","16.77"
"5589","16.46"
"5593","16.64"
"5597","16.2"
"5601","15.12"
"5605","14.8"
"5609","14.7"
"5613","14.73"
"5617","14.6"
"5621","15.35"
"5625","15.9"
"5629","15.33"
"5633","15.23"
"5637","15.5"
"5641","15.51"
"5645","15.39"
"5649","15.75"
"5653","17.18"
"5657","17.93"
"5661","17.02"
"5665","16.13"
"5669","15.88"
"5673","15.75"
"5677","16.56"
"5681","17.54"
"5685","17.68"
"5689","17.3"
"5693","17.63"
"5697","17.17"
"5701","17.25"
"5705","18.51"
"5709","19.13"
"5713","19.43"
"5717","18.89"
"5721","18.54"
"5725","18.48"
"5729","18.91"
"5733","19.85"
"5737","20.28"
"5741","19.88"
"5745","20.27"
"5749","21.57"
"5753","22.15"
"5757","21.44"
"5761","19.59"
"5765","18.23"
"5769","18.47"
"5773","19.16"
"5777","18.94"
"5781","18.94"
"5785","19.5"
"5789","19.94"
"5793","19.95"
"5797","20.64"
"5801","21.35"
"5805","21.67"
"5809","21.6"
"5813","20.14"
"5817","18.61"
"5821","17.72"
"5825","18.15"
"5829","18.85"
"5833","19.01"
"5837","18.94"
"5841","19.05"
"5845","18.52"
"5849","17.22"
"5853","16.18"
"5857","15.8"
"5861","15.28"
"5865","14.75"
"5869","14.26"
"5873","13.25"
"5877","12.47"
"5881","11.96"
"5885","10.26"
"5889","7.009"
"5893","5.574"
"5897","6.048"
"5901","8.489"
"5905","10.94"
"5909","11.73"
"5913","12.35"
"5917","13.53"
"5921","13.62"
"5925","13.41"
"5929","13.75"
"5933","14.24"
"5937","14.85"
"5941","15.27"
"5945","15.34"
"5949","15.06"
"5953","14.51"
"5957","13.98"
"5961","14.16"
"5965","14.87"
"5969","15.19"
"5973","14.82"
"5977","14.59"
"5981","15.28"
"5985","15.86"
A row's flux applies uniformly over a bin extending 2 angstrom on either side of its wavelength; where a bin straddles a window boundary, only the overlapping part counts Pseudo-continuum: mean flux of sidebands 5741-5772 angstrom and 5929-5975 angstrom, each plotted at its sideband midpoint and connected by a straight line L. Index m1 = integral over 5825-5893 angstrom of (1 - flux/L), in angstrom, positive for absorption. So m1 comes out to 9.6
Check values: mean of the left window 20.2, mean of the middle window 15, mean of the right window 14.7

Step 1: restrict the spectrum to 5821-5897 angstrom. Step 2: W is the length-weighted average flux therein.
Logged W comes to 14.7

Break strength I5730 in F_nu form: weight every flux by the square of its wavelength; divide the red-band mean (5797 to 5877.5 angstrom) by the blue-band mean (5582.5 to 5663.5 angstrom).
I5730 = 1.2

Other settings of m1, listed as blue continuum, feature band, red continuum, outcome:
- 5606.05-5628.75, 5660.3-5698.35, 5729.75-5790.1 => 0.7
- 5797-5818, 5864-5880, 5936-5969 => 4.1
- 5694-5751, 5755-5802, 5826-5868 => -3.4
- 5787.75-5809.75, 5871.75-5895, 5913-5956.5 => 9.5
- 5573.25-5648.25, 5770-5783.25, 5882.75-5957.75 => -5.0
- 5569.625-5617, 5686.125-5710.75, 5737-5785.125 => 0.9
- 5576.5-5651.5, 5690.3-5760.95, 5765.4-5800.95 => -4.4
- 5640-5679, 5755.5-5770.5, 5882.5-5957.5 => -4.9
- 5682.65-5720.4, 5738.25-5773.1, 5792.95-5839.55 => -2.4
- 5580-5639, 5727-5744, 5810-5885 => -3.8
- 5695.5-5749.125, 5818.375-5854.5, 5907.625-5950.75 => -4.4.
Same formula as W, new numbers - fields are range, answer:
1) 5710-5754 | 19.8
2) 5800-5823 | 20.1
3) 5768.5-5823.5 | 19.8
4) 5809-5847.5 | 18.9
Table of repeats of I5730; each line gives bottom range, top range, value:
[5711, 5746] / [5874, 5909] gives 0.51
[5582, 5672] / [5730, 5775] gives 1.32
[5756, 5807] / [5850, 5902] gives 0.62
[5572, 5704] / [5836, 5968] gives 0.91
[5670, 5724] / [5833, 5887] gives 0.91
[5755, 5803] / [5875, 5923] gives 0.55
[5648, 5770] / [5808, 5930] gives 0.82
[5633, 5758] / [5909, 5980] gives 0.86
